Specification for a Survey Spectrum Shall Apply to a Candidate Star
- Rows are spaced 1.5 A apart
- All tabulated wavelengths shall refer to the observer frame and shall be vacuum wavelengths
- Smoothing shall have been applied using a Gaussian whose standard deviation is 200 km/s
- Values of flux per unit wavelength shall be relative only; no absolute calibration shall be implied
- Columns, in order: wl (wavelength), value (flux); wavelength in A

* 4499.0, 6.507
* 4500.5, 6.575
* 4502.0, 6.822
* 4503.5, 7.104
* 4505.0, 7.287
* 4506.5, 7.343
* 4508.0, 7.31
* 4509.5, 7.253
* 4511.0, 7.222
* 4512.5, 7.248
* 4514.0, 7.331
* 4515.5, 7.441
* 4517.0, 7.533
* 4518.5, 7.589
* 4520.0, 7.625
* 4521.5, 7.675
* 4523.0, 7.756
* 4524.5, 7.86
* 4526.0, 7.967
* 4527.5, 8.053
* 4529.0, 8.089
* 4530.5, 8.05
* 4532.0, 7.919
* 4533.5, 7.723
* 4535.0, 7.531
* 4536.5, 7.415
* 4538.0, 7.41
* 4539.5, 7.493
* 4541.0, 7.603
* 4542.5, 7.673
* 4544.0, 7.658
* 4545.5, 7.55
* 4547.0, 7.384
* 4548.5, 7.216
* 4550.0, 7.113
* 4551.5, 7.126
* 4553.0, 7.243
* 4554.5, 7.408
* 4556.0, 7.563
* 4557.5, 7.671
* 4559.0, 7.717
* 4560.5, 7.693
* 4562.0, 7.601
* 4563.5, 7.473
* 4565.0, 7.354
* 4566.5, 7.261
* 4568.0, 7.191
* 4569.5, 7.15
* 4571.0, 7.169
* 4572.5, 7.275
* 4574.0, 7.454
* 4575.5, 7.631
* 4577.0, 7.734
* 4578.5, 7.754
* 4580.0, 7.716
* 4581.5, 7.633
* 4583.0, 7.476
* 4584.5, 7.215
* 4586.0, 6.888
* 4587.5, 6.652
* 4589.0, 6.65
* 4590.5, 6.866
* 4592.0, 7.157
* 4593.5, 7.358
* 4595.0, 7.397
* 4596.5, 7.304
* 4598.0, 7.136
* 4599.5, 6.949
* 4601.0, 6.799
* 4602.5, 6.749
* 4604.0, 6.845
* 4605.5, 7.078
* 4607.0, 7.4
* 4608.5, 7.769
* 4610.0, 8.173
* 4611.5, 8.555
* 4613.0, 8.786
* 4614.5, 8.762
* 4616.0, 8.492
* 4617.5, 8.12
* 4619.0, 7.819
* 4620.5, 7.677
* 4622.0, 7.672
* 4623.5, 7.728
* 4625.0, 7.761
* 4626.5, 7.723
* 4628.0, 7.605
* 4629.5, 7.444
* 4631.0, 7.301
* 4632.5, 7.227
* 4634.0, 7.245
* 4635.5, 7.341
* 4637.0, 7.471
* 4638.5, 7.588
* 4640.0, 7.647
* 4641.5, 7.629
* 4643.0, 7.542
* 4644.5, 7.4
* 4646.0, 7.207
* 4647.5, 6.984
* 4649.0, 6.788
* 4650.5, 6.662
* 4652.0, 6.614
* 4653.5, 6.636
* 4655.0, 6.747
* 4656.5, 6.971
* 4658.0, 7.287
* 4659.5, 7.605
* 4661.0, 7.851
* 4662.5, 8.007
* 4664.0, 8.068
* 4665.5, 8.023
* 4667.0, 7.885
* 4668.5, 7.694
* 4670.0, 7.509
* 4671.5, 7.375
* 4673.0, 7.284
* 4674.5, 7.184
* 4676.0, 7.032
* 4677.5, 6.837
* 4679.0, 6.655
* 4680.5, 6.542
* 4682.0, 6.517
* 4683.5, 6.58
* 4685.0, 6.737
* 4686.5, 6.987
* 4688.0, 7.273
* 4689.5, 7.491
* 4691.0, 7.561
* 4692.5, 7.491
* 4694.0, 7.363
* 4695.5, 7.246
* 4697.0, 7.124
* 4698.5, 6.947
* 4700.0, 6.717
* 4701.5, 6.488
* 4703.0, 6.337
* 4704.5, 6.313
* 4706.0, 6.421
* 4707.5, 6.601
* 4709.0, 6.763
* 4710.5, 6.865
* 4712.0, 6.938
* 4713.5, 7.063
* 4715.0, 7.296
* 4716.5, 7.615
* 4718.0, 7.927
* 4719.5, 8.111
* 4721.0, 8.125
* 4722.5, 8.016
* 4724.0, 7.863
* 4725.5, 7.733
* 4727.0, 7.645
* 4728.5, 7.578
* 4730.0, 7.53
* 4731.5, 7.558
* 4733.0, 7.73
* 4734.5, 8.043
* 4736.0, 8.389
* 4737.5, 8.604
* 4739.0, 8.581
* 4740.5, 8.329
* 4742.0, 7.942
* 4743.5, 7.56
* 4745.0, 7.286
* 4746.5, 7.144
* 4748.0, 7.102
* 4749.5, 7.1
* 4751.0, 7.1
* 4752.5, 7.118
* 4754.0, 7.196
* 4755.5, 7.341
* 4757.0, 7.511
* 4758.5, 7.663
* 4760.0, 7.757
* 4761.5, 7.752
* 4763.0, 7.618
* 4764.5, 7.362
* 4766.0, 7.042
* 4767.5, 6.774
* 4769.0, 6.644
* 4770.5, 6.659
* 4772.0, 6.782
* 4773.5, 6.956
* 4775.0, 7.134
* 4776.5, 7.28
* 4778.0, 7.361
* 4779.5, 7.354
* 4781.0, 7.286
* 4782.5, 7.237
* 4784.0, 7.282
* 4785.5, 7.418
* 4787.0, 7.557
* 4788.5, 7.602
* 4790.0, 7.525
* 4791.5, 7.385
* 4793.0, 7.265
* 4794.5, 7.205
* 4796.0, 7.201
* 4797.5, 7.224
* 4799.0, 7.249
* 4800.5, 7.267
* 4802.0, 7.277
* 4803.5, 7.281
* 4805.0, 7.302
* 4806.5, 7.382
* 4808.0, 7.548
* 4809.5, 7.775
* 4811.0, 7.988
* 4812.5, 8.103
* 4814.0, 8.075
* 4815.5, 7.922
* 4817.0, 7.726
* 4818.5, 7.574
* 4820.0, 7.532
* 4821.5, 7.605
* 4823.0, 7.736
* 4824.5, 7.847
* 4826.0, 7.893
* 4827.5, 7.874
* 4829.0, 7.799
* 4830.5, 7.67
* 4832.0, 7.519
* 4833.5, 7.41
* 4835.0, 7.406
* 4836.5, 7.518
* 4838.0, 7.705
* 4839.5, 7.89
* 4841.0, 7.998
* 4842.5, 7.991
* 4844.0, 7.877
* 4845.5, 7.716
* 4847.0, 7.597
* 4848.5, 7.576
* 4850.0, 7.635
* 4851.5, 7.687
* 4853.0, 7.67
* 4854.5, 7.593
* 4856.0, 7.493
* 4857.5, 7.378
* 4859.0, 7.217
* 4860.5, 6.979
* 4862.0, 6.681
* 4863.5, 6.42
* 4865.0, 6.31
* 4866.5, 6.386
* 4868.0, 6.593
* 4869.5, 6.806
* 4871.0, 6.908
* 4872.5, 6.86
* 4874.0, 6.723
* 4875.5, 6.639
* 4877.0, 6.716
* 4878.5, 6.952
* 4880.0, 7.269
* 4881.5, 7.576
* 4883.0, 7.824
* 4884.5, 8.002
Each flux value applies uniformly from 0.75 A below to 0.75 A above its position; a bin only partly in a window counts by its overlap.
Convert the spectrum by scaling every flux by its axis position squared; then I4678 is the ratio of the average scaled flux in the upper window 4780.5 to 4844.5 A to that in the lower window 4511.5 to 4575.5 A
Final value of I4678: 1.1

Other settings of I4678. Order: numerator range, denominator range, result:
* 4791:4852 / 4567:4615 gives 1.14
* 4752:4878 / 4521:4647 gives 1.08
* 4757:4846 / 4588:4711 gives 1.10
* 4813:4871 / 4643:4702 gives 1.12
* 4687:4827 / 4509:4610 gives 1.09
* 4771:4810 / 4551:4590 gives 1.09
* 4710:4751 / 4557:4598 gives 1.12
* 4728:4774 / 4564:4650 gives 1.07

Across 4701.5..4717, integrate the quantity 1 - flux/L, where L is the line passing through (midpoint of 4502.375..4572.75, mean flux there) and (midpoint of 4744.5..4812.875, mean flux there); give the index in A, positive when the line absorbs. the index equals 1.2 A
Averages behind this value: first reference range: 7.49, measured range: 6.79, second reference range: 7.31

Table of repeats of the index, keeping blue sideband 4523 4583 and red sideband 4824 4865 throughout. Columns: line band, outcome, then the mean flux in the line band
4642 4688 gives 2.2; 7.18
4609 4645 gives -1.1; 7.78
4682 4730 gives 2.2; 7.19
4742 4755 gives 0.5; 7.25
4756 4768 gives 0.1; 7.45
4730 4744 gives -1.0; 8.06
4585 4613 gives 1.1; 7.25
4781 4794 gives 0.2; 7.4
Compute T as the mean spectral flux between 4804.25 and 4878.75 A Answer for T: 7.43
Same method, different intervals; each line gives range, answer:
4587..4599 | 7.07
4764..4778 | 6.97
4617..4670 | 7.45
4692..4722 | 7.09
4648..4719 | 7.11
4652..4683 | 7.26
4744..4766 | 7.35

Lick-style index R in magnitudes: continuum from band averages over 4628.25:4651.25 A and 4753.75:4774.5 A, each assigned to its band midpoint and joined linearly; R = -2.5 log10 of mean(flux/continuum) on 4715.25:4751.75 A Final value -0.08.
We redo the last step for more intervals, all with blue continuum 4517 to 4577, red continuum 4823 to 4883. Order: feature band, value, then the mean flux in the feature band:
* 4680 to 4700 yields 0.06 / 7.06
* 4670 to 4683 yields 0.08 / 6.96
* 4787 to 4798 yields 0.00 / 7.36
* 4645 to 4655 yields 0.10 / 6.82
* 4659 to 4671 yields -0.05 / 7.83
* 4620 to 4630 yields -0.02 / 7.66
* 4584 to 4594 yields 0.09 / 6.95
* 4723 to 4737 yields -0.05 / 7.8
